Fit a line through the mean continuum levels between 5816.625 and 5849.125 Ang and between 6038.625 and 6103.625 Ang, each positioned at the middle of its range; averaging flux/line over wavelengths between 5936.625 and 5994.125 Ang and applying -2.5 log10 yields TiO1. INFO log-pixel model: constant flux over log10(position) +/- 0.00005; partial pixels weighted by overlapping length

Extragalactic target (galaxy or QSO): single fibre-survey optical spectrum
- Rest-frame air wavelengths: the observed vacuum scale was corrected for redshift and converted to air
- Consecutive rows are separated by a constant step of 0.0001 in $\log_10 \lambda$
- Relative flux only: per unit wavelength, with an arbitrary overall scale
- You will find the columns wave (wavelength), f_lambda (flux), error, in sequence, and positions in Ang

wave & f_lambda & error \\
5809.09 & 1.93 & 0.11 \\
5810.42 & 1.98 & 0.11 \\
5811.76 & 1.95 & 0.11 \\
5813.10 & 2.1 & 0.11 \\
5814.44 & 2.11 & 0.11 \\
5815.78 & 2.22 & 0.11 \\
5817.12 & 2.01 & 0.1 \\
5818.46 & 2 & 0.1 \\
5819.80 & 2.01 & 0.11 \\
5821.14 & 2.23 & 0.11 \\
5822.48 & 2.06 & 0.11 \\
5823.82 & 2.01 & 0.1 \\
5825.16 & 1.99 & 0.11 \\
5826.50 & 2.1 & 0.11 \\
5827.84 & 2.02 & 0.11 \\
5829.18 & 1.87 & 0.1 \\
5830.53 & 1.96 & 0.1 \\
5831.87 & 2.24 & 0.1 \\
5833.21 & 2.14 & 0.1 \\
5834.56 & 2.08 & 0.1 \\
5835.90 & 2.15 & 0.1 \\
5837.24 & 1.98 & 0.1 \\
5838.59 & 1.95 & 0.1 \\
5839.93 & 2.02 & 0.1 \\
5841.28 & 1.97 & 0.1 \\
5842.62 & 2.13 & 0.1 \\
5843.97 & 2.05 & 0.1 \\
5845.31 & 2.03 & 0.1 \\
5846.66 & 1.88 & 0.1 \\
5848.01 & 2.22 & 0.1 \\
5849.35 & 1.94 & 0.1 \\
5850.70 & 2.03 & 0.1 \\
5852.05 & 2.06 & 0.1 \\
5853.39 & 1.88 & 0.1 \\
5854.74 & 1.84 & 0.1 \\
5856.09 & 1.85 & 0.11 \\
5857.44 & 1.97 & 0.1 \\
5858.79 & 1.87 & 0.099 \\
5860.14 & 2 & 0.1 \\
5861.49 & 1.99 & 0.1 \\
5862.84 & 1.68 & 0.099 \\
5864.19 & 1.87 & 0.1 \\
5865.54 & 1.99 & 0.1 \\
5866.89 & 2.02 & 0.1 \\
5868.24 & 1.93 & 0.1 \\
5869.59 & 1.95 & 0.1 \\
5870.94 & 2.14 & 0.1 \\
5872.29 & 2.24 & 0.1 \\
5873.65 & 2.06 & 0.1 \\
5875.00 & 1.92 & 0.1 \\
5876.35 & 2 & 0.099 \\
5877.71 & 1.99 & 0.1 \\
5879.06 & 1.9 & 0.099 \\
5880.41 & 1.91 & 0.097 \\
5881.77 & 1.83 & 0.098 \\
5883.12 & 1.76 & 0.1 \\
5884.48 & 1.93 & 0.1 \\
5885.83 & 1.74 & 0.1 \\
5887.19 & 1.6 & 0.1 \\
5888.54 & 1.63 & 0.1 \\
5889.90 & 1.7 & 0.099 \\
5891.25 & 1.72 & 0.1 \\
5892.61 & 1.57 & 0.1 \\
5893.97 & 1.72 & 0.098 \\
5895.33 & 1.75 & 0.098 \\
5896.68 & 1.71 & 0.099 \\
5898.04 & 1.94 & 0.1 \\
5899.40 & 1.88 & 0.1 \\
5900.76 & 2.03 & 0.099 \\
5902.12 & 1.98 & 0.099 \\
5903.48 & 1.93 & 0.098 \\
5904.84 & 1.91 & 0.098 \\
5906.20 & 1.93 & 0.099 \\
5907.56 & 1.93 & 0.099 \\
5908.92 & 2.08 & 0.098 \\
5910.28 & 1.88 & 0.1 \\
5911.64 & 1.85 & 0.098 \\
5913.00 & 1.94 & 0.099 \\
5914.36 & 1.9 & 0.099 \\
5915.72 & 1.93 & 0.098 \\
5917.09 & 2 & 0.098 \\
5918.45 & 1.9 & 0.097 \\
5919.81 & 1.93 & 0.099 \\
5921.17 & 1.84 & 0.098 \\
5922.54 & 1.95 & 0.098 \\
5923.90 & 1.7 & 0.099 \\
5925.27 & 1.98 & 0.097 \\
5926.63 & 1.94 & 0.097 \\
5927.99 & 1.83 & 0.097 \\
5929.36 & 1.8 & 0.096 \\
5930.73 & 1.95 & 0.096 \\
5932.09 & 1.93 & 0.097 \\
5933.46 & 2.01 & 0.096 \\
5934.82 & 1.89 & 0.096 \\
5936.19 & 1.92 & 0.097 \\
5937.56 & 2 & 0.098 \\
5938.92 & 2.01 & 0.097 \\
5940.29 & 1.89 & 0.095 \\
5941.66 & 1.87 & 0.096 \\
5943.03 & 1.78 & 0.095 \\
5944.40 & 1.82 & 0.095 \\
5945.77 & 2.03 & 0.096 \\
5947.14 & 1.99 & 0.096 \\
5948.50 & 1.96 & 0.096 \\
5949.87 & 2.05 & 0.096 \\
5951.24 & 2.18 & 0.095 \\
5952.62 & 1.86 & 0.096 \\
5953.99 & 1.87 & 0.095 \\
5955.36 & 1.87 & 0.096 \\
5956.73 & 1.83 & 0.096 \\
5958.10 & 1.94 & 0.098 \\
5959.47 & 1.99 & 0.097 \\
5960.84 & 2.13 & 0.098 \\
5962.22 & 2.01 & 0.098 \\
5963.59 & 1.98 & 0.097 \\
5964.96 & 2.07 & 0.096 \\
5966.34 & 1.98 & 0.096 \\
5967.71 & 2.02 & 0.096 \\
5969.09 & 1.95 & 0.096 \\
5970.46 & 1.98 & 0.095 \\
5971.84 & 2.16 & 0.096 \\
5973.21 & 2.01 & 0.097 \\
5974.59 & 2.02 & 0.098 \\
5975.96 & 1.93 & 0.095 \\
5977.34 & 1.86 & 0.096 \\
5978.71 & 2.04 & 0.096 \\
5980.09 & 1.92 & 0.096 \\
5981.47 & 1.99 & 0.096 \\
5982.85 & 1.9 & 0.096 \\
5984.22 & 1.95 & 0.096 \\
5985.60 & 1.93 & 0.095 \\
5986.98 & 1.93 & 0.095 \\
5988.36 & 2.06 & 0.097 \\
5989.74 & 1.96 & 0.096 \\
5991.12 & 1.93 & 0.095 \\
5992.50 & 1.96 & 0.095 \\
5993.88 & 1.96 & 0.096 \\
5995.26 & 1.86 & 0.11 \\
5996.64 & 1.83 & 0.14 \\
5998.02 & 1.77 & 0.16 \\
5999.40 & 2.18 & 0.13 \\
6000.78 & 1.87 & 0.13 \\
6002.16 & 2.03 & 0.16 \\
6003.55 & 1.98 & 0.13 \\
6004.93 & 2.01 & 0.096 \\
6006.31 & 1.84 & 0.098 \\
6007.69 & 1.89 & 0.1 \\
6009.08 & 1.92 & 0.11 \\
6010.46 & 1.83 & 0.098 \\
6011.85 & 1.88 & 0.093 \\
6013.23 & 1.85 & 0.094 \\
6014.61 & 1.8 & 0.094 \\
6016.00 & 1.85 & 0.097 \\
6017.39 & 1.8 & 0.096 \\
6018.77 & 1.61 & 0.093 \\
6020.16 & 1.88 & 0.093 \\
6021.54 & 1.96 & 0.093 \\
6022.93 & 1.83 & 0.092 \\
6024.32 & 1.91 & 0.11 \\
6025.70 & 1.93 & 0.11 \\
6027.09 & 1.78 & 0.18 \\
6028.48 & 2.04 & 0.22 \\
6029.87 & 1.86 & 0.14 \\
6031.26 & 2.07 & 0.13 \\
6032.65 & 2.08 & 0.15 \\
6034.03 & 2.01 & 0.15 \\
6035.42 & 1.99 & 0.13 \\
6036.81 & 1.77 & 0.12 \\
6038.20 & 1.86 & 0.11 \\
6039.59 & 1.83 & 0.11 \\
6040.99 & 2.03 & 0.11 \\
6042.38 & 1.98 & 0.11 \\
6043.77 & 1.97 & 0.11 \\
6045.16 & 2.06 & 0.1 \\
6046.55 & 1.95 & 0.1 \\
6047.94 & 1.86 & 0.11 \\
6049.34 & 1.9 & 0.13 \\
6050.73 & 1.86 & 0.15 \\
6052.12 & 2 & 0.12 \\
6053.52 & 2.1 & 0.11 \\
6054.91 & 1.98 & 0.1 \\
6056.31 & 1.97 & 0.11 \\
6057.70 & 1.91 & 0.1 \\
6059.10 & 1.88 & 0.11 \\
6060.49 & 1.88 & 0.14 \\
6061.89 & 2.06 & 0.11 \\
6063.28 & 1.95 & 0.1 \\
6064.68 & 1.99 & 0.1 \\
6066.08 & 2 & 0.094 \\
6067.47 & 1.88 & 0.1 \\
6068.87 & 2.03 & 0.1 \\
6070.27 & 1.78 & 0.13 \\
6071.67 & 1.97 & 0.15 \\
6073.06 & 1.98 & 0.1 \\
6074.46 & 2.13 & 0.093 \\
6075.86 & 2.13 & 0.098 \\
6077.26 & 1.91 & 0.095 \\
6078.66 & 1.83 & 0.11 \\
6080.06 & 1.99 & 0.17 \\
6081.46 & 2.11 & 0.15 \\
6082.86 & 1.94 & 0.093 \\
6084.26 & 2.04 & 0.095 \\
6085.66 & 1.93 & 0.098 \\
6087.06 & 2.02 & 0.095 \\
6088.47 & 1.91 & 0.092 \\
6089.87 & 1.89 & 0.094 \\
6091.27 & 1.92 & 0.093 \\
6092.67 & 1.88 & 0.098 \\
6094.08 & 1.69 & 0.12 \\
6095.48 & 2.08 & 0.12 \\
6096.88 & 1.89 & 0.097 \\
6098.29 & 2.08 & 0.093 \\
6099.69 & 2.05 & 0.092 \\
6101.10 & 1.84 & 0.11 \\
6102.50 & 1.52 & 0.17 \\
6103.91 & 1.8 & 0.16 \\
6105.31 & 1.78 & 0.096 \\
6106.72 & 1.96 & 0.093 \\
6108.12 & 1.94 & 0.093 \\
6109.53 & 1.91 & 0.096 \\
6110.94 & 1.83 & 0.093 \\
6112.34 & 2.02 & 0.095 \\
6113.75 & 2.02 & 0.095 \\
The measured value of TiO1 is 0.013 mag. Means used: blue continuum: 2.04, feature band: 1.97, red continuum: 1.95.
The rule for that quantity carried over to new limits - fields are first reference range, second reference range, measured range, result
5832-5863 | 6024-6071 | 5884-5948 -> 0.06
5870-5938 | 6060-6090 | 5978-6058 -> 0.01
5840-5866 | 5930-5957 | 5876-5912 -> 0.06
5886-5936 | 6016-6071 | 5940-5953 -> -0.04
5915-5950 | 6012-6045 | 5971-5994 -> -0.03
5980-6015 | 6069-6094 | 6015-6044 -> 0.02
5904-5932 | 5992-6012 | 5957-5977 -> -0.05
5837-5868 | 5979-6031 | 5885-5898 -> 0.15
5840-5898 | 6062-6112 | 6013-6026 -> 0.05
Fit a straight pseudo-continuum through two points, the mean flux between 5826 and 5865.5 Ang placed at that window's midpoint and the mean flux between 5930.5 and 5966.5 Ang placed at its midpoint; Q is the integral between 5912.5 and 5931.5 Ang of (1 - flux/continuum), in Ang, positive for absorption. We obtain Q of 0.6 Ang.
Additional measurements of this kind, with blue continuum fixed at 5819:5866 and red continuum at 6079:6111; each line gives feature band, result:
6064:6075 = -0.3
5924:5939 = 0.4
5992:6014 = 0.3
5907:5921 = 0.3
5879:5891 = 1.3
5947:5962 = -0.1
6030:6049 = -0.2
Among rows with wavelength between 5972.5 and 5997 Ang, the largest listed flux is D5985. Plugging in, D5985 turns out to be 2.06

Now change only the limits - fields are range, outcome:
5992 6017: 2.18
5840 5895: 2.24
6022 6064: 2.1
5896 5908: 2.03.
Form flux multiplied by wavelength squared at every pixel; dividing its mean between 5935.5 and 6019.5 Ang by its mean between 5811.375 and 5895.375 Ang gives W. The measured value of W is 1.03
